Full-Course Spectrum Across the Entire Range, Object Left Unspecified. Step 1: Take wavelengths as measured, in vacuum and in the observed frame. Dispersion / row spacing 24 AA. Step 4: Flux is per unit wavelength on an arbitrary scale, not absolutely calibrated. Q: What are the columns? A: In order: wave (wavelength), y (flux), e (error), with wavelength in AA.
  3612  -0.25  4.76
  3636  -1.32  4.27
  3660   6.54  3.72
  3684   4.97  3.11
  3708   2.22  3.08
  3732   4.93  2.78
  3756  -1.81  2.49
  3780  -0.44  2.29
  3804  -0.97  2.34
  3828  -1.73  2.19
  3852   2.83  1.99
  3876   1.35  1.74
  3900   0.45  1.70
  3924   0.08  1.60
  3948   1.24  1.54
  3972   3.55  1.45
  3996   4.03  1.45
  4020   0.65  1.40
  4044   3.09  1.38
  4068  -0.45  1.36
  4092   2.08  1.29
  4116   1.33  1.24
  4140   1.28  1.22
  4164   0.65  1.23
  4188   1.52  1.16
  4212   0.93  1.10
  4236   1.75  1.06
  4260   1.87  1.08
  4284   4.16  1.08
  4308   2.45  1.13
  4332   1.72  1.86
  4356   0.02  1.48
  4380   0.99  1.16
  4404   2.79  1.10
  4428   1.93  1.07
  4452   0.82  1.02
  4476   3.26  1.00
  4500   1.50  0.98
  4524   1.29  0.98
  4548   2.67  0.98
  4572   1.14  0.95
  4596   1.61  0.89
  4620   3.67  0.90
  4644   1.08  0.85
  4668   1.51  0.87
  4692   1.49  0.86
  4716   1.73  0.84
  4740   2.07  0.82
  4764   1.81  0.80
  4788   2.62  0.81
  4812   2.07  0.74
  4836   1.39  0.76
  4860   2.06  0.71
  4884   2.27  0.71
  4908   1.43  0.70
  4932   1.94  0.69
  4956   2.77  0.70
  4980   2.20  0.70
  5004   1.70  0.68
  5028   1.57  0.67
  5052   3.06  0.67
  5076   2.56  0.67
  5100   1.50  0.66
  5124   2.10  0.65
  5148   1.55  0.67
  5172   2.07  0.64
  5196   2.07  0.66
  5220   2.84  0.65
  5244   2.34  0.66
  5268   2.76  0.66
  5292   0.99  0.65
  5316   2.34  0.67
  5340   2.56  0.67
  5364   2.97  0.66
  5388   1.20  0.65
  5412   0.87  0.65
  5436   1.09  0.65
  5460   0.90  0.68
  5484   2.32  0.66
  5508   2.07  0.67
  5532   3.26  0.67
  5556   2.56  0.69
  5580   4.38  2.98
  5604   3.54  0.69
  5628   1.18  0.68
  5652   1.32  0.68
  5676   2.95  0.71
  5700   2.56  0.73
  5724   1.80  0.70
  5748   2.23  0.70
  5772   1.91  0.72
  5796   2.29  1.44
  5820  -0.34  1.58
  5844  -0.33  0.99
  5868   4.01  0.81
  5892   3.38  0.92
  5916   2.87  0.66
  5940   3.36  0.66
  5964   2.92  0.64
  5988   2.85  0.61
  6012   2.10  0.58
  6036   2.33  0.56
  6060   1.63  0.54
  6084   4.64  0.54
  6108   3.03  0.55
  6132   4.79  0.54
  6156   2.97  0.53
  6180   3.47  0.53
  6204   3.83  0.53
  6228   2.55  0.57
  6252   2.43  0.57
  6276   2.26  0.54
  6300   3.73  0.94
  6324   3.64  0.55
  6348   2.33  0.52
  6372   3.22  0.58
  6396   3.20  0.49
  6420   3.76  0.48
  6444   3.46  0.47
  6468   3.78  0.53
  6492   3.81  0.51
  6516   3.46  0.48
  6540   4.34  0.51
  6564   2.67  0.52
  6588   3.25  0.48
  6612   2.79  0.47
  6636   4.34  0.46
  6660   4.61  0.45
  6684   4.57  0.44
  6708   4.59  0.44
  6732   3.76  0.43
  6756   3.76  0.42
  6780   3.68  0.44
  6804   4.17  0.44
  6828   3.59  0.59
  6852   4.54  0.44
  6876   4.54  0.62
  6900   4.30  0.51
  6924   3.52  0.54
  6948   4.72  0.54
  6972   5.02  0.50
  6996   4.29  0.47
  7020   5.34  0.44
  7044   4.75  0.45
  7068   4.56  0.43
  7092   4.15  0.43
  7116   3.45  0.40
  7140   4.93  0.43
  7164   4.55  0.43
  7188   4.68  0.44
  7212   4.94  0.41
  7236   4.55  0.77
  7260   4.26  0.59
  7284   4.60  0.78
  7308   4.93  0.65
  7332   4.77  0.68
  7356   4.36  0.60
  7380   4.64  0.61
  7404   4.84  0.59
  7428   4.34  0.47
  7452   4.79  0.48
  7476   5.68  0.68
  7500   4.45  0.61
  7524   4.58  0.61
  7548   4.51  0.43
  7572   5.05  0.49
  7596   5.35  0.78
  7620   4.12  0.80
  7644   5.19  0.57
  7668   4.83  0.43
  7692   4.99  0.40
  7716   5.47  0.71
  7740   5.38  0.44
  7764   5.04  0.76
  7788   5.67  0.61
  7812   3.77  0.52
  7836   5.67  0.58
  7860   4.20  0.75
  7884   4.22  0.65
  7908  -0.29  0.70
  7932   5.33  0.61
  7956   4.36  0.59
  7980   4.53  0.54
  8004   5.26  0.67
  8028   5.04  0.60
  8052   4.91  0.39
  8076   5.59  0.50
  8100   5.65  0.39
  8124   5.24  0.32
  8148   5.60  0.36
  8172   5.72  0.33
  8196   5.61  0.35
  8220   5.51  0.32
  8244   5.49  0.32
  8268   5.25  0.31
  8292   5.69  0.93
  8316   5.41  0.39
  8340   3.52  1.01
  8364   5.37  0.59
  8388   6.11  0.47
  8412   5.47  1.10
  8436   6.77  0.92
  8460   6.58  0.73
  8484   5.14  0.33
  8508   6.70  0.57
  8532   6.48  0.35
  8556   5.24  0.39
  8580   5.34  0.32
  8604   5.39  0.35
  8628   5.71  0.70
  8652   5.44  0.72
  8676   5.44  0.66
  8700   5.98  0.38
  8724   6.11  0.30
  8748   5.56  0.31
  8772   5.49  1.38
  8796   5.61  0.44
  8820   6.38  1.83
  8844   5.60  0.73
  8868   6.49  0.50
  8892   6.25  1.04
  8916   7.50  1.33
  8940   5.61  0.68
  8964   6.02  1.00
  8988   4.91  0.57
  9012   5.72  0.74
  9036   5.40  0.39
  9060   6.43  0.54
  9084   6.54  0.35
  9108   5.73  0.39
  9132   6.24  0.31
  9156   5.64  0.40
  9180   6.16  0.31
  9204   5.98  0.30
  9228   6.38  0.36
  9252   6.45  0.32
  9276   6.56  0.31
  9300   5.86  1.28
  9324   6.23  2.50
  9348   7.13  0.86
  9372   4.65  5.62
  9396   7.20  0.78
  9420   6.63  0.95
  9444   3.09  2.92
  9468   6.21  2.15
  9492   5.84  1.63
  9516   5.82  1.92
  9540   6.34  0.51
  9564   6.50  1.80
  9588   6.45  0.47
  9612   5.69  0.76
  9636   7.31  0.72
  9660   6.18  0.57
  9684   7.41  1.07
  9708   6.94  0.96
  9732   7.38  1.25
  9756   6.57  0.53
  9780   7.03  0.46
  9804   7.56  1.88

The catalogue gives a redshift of 0.53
